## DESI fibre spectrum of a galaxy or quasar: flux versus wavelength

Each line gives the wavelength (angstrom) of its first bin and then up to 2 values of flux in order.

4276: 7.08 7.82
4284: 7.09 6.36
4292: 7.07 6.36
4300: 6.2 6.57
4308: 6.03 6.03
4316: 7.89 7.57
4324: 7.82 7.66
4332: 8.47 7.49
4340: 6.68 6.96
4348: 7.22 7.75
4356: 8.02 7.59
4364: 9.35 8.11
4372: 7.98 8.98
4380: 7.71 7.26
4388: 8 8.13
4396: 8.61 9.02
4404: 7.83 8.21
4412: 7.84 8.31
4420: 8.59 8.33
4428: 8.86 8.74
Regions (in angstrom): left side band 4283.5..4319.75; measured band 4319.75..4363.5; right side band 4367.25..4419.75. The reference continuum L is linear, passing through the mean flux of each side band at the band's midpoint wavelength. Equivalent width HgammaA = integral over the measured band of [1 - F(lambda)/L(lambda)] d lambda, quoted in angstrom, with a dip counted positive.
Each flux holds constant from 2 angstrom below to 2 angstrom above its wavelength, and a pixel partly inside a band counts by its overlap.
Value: -1.9 angstrom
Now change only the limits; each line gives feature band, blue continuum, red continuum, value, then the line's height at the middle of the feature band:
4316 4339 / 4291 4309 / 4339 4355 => -2.87 angstrom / 6.9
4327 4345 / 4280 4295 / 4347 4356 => -0.02 angstrom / 7.47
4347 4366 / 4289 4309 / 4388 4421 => -1.44 angstrom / 7.46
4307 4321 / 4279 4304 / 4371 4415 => 0.36 angstrom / 7.07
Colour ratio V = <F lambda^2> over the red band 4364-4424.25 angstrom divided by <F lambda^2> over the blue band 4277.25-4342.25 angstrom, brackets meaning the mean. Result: 1.2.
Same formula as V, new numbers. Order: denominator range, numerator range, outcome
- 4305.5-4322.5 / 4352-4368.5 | 1.22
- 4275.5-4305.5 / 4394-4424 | 1.29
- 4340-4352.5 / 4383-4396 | 1.14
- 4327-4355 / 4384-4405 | 1.13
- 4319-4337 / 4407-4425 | 1.10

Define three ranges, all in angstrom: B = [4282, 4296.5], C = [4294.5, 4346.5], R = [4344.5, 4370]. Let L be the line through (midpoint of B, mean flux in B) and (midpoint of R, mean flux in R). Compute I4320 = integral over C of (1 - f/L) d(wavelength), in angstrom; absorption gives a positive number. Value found 1.74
